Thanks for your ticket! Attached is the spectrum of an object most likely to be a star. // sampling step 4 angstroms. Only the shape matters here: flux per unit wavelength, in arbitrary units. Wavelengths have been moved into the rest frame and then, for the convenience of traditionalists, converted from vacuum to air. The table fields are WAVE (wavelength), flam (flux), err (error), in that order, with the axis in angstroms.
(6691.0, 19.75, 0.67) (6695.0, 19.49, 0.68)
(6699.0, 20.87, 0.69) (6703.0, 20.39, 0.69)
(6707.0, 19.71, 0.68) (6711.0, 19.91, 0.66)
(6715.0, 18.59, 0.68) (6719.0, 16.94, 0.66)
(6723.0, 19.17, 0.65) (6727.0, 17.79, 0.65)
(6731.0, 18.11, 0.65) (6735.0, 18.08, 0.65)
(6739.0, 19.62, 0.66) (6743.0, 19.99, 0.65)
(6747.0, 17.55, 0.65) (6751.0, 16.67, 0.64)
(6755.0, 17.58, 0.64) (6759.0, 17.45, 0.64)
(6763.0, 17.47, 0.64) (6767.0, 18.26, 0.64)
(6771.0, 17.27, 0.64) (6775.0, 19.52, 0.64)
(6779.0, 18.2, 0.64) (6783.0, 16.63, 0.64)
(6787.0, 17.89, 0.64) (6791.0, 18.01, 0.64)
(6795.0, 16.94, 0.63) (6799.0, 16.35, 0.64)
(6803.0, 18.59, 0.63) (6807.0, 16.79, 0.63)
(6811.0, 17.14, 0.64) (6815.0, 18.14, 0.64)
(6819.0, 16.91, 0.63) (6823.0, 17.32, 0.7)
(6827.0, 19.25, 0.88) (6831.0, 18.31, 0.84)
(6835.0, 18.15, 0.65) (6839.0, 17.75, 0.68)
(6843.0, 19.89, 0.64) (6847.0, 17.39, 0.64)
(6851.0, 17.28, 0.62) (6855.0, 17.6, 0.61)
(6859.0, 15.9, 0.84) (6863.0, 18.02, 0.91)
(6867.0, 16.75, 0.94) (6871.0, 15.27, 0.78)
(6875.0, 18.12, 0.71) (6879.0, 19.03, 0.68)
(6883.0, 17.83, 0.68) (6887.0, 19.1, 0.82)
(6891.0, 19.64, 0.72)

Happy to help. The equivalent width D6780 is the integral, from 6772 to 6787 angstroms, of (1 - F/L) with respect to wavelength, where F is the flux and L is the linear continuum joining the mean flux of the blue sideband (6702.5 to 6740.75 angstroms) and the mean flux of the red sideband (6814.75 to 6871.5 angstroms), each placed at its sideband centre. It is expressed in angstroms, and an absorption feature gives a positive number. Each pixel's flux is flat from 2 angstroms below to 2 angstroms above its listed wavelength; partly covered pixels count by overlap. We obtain 0.2 angstroms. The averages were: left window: 18.8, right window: 17.6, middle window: 18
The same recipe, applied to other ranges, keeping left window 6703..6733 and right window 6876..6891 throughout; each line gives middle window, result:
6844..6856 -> 0.72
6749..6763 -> 1.09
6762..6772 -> 0.54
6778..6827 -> 3.32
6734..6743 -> -0.22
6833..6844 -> 0.15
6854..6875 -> 2.18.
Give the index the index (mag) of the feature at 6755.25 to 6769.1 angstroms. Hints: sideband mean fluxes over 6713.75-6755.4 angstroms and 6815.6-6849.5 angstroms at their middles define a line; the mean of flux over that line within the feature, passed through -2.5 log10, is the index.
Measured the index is 0.03 mag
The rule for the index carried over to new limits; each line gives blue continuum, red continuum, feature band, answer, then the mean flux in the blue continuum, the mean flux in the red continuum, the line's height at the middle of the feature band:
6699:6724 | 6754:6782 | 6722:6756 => 0.02 mag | 19.3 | 17.9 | 18.6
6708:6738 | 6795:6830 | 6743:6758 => 0.03 mag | 18.5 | 17.5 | 18.2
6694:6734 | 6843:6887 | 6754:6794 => 0.04 mag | 19.1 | 17.5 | 18.4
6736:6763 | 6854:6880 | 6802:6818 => 0.00 mag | 18.1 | 17.2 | 17.6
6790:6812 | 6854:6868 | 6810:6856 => -0.05 mag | 17.3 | 17.1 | 17.2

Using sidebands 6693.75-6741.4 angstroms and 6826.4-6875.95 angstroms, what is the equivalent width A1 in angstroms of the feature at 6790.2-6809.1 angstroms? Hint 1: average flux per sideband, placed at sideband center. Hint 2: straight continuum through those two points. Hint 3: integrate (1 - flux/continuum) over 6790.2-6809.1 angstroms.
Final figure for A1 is 0.91 angstroms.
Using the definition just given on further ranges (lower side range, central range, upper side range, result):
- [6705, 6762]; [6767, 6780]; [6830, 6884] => -0.1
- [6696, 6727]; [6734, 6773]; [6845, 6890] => 1.7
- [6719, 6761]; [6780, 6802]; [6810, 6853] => 0.9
